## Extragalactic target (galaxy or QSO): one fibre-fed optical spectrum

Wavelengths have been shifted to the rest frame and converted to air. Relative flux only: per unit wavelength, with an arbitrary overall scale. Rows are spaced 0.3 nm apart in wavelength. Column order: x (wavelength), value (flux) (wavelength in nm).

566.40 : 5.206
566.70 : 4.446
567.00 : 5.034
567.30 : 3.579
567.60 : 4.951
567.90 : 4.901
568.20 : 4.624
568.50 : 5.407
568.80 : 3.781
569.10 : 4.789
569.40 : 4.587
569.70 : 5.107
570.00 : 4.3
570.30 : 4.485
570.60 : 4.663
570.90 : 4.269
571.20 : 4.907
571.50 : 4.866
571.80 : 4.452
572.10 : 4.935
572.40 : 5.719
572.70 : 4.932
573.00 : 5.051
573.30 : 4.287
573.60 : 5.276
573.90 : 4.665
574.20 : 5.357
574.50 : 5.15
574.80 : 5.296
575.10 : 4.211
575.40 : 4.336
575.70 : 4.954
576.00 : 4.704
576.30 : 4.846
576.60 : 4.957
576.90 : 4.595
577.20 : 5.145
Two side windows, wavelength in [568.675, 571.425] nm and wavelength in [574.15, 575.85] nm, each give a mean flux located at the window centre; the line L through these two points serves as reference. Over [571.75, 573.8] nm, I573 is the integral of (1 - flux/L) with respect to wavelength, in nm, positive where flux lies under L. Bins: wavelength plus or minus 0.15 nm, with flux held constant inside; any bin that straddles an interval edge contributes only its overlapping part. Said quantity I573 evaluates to -0.11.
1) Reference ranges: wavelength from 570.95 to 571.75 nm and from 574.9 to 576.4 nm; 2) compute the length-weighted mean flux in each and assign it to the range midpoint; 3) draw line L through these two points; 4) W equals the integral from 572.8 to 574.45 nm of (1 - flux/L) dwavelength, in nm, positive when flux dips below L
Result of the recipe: -0.09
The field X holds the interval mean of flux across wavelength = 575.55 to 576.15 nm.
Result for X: 4.83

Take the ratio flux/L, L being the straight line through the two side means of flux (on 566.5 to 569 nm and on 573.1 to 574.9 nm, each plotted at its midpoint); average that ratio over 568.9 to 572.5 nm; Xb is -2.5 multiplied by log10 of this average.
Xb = 0.01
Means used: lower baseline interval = 4.61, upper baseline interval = 5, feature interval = 4.73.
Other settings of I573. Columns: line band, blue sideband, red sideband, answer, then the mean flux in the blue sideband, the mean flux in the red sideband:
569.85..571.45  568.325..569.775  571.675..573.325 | 0.09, 4.71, 4.95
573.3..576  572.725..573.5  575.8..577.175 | -0.05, 4.75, 4.82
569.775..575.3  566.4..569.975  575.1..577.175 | -0.15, 4.67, 4.72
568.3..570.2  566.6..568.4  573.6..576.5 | 0.01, 4.62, 4.86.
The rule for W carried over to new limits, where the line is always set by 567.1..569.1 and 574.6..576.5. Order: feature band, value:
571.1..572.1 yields -0.02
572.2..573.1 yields -0.11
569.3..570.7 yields 0.00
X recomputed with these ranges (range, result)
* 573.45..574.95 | 5.15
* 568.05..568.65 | 5.02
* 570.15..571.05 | 4.47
